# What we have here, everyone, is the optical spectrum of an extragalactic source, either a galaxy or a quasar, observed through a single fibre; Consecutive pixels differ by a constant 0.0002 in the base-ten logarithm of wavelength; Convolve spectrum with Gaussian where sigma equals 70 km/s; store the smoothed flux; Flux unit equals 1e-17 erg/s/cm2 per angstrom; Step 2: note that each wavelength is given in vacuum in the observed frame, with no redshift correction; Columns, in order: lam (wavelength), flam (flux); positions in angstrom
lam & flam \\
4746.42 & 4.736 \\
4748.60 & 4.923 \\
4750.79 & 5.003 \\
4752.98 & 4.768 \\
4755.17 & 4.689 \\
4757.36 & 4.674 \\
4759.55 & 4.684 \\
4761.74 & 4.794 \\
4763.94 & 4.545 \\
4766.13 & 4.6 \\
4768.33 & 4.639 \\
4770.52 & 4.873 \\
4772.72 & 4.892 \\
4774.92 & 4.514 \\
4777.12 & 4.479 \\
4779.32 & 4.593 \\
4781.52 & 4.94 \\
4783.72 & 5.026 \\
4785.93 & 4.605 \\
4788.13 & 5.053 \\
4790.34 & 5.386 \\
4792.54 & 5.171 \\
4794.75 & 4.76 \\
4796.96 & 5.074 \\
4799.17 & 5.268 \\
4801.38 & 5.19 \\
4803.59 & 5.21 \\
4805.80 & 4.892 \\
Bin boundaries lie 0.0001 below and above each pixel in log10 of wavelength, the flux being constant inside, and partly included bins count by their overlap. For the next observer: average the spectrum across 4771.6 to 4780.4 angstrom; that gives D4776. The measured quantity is 4.62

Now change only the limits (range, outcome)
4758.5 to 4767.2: 4.66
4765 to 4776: 4.7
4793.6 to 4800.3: 5.03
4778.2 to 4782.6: 4.77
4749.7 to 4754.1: 4.88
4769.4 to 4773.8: 4.89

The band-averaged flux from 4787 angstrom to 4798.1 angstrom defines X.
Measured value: 5.09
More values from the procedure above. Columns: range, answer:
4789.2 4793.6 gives 5.28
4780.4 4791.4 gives 5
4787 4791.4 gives 5.21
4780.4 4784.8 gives 4.99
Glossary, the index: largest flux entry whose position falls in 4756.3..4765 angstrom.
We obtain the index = 4.794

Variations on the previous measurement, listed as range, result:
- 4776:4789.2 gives 5.053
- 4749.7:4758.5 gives 5.003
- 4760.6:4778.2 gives 4.892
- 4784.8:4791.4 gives 5.386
